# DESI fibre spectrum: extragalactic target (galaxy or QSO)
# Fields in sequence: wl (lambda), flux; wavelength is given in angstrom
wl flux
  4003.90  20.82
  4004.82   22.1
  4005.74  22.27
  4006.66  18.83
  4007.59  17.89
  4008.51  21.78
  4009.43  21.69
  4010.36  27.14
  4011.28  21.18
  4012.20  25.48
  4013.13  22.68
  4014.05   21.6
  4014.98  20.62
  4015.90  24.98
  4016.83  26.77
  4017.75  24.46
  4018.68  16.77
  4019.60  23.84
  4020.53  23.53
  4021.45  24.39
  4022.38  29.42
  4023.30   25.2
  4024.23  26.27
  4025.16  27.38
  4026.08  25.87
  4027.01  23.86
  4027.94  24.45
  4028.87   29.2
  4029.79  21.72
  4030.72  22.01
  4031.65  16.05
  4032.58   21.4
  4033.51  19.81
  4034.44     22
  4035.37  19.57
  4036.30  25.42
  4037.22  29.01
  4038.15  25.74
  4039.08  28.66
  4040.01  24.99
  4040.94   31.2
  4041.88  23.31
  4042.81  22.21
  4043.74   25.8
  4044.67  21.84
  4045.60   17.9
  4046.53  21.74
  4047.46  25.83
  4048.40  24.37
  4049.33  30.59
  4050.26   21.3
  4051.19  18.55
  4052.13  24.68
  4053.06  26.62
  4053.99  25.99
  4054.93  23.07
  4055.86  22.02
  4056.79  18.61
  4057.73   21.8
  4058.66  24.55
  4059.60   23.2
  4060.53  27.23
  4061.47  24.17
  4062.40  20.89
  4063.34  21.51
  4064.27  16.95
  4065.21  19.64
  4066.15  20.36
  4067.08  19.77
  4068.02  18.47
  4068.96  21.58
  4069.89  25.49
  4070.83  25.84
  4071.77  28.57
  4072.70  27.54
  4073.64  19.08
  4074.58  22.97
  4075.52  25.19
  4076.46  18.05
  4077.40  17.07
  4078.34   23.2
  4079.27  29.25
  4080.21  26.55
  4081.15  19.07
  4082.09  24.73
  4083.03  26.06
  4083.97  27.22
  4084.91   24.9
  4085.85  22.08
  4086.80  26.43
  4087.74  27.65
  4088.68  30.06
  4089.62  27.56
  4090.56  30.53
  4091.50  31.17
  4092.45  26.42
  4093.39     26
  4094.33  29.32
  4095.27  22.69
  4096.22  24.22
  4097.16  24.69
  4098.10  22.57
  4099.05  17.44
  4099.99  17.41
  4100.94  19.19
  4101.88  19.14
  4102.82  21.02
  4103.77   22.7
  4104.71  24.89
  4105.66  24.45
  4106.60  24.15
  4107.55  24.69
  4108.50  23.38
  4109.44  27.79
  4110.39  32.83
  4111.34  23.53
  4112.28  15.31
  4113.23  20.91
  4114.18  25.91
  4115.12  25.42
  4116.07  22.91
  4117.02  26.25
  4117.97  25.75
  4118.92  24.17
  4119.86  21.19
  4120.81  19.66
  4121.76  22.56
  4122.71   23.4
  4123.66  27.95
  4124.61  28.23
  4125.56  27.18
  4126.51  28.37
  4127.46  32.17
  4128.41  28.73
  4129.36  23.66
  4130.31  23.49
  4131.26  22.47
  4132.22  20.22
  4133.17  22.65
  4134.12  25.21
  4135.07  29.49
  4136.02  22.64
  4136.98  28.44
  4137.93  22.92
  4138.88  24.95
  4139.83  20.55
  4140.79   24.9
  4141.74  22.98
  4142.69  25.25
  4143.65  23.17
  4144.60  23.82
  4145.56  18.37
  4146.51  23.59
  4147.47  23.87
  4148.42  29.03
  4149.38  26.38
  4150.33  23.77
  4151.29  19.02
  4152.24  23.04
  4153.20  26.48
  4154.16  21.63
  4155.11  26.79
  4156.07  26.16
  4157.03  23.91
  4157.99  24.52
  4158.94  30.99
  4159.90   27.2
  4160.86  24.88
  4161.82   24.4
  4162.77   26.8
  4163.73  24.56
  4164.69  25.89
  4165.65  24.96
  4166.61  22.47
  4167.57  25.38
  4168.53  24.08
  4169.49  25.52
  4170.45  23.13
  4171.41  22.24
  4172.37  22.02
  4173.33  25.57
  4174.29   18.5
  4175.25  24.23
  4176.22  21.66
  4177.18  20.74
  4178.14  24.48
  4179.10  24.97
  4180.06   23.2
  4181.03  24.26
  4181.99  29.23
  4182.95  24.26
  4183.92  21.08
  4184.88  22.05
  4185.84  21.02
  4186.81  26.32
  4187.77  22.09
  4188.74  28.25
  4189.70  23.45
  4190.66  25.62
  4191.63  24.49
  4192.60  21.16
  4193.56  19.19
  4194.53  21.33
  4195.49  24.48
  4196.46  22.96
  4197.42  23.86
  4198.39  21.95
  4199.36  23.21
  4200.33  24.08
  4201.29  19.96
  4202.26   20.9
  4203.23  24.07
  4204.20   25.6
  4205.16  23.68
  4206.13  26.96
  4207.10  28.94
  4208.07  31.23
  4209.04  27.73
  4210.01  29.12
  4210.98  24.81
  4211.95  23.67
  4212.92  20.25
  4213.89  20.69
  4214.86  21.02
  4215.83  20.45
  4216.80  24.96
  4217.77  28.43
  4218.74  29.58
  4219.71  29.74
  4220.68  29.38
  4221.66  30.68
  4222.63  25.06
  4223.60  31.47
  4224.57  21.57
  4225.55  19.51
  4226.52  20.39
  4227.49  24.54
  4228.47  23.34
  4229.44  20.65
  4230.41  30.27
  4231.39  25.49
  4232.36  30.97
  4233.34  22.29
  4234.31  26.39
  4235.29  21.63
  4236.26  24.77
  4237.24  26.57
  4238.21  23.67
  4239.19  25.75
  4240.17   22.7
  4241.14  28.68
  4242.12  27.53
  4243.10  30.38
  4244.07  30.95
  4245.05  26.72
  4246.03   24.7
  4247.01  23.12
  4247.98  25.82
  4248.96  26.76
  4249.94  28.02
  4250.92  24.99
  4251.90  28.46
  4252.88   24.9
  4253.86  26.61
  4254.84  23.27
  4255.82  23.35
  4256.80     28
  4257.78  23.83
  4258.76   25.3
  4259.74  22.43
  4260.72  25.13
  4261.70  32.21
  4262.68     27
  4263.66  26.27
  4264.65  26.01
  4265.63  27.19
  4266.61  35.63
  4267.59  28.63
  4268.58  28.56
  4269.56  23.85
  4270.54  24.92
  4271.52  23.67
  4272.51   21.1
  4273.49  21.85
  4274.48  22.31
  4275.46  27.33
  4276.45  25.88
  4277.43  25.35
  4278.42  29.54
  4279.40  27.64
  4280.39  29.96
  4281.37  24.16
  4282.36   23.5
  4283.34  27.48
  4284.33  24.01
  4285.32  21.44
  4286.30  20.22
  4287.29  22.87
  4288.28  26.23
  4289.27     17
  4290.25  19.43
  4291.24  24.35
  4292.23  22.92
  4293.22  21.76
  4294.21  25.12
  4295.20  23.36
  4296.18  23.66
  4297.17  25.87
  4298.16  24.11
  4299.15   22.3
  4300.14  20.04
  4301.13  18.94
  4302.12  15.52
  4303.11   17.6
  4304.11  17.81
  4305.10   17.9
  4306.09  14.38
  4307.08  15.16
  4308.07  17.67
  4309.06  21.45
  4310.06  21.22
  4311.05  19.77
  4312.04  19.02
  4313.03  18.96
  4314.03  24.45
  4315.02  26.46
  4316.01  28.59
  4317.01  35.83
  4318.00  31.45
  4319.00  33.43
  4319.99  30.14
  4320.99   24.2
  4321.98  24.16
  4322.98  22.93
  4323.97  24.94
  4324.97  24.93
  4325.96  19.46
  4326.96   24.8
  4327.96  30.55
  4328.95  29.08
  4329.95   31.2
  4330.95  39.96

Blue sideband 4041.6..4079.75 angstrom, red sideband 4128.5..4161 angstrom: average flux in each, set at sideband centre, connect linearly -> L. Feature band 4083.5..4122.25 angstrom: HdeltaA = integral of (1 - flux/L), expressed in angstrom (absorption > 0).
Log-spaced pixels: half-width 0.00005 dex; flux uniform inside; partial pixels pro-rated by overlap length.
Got -1.1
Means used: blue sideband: 22.9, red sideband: 24.4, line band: 24.3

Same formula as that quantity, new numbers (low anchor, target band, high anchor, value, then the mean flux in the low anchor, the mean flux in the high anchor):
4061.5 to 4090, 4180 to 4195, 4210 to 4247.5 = 0.78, 23.5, 25.4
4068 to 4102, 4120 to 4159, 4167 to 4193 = -1.06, 24.3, 23.7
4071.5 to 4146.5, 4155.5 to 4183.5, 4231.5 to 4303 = 0.12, 24.3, 25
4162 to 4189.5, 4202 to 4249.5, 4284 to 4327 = -4.49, 23.9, 22.6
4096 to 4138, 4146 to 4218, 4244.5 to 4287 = 1.82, 24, 25.7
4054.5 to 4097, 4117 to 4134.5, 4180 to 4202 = -0.86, 24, 23.3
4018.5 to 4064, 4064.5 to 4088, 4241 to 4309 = 0.50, 23.8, 24.3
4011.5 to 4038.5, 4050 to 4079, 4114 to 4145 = 2.02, 23.7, 24.7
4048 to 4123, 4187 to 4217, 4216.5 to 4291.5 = 1.38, 23.7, 25.6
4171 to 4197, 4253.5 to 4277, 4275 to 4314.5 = -3.57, 23.3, 22.1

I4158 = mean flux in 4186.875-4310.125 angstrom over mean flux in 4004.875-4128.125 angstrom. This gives 1.02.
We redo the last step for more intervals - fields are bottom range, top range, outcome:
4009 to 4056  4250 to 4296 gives 1.05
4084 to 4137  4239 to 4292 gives 1.04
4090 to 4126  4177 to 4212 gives 1.00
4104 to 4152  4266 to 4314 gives 0.93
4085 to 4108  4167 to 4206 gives 0.96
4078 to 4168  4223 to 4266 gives 1.04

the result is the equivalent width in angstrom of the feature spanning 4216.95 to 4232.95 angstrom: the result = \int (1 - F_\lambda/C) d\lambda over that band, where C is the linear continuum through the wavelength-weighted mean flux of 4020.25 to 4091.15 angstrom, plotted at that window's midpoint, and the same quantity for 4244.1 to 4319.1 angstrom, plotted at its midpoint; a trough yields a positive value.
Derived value -1.4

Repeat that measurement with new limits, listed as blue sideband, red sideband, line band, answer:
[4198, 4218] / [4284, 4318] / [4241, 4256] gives -2.1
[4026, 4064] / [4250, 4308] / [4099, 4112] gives 0.3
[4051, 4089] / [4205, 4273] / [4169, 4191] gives 1.2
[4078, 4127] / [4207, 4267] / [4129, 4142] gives 0.5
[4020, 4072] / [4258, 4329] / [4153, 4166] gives -1.0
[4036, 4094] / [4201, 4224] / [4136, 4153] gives 0.9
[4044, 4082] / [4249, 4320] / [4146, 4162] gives -1.1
